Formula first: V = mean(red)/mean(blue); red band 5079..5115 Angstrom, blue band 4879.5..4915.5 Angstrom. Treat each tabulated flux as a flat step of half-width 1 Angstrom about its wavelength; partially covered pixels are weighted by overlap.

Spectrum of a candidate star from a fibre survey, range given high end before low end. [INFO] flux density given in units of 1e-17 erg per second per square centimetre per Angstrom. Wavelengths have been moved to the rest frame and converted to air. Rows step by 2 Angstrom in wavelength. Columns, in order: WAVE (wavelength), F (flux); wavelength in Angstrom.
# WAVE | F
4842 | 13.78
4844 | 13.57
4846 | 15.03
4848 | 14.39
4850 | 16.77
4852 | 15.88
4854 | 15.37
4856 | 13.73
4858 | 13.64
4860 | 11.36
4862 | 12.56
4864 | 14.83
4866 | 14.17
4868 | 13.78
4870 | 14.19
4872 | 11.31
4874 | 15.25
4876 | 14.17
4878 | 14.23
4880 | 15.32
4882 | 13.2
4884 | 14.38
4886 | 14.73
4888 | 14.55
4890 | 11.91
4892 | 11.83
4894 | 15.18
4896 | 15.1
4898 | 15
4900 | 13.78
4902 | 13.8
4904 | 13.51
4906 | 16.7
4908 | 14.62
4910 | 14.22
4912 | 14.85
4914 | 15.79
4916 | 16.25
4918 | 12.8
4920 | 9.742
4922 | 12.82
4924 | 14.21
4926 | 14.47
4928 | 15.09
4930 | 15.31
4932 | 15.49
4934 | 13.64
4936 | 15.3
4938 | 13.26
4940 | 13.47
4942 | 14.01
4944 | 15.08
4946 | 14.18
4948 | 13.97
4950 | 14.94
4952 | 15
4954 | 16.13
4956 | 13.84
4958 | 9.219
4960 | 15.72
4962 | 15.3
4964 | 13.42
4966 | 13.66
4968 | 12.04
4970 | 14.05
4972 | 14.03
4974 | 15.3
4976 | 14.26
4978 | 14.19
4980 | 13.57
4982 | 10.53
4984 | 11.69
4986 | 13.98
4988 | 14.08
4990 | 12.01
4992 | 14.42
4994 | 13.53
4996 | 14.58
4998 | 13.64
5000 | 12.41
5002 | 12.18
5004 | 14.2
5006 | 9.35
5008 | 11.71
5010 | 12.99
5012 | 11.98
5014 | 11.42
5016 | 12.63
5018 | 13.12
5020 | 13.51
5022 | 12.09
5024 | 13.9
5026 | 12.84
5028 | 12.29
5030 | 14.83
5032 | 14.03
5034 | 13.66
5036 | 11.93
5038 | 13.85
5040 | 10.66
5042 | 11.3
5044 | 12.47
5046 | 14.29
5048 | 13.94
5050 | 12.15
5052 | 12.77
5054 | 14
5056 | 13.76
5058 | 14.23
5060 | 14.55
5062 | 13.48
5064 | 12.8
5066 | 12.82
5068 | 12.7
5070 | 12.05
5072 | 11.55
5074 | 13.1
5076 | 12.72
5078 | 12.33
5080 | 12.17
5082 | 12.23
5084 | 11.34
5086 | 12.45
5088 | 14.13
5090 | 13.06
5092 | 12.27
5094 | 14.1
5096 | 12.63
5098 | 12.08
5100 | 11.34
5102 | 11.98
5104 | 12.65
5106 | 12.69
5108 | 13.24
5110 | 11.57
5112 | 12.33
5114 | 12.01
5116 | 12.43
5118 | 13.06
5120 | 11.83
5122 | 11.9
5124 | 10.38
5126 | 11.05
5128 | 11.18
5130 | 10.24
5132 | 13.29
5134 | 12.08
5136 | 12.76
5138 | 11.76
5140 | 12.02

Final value 0.87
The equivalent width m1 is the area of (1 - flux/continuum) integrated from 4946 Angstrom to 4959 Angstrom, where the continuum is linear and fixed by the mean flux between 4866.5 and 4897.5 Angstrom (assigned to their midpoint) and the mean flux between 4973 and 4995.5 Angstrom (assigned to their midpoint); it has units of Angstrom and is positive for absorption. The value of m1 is -0.3 Angstrom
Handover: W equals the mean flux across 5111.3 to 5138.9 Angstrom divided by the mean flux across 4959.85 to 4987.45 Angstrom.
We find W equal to 0.87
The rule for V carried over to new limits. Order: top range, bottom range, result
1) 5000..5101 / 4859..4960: 0.91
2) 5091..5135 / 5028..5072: 0.92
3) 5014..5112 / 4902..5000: 0.92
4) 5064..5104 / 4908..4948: 0.88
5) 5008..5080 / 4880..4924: 0.92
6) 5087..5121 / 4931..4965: 0.88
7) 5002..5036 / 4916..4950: 0.91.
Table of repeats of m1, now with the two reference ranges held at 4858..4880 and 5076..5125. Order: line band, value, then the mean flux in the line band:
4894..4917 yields -2.4 Angstrom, 14.9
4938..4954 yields -1.4 Angstrom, 14.4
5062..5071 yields -0.1 Angstrom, 12.7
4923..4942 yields -1.6 Angstrom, 14.4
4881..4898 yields -0.5 Angstrom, 13.9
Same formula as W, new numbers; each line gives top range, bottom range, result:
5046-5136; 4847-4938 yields 0.88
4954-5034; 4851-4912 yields 0.94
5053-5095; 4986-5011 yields 1.00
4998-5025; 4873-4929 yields 0.88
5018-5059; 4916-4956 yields 0.92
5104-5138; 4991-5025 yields 0.94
